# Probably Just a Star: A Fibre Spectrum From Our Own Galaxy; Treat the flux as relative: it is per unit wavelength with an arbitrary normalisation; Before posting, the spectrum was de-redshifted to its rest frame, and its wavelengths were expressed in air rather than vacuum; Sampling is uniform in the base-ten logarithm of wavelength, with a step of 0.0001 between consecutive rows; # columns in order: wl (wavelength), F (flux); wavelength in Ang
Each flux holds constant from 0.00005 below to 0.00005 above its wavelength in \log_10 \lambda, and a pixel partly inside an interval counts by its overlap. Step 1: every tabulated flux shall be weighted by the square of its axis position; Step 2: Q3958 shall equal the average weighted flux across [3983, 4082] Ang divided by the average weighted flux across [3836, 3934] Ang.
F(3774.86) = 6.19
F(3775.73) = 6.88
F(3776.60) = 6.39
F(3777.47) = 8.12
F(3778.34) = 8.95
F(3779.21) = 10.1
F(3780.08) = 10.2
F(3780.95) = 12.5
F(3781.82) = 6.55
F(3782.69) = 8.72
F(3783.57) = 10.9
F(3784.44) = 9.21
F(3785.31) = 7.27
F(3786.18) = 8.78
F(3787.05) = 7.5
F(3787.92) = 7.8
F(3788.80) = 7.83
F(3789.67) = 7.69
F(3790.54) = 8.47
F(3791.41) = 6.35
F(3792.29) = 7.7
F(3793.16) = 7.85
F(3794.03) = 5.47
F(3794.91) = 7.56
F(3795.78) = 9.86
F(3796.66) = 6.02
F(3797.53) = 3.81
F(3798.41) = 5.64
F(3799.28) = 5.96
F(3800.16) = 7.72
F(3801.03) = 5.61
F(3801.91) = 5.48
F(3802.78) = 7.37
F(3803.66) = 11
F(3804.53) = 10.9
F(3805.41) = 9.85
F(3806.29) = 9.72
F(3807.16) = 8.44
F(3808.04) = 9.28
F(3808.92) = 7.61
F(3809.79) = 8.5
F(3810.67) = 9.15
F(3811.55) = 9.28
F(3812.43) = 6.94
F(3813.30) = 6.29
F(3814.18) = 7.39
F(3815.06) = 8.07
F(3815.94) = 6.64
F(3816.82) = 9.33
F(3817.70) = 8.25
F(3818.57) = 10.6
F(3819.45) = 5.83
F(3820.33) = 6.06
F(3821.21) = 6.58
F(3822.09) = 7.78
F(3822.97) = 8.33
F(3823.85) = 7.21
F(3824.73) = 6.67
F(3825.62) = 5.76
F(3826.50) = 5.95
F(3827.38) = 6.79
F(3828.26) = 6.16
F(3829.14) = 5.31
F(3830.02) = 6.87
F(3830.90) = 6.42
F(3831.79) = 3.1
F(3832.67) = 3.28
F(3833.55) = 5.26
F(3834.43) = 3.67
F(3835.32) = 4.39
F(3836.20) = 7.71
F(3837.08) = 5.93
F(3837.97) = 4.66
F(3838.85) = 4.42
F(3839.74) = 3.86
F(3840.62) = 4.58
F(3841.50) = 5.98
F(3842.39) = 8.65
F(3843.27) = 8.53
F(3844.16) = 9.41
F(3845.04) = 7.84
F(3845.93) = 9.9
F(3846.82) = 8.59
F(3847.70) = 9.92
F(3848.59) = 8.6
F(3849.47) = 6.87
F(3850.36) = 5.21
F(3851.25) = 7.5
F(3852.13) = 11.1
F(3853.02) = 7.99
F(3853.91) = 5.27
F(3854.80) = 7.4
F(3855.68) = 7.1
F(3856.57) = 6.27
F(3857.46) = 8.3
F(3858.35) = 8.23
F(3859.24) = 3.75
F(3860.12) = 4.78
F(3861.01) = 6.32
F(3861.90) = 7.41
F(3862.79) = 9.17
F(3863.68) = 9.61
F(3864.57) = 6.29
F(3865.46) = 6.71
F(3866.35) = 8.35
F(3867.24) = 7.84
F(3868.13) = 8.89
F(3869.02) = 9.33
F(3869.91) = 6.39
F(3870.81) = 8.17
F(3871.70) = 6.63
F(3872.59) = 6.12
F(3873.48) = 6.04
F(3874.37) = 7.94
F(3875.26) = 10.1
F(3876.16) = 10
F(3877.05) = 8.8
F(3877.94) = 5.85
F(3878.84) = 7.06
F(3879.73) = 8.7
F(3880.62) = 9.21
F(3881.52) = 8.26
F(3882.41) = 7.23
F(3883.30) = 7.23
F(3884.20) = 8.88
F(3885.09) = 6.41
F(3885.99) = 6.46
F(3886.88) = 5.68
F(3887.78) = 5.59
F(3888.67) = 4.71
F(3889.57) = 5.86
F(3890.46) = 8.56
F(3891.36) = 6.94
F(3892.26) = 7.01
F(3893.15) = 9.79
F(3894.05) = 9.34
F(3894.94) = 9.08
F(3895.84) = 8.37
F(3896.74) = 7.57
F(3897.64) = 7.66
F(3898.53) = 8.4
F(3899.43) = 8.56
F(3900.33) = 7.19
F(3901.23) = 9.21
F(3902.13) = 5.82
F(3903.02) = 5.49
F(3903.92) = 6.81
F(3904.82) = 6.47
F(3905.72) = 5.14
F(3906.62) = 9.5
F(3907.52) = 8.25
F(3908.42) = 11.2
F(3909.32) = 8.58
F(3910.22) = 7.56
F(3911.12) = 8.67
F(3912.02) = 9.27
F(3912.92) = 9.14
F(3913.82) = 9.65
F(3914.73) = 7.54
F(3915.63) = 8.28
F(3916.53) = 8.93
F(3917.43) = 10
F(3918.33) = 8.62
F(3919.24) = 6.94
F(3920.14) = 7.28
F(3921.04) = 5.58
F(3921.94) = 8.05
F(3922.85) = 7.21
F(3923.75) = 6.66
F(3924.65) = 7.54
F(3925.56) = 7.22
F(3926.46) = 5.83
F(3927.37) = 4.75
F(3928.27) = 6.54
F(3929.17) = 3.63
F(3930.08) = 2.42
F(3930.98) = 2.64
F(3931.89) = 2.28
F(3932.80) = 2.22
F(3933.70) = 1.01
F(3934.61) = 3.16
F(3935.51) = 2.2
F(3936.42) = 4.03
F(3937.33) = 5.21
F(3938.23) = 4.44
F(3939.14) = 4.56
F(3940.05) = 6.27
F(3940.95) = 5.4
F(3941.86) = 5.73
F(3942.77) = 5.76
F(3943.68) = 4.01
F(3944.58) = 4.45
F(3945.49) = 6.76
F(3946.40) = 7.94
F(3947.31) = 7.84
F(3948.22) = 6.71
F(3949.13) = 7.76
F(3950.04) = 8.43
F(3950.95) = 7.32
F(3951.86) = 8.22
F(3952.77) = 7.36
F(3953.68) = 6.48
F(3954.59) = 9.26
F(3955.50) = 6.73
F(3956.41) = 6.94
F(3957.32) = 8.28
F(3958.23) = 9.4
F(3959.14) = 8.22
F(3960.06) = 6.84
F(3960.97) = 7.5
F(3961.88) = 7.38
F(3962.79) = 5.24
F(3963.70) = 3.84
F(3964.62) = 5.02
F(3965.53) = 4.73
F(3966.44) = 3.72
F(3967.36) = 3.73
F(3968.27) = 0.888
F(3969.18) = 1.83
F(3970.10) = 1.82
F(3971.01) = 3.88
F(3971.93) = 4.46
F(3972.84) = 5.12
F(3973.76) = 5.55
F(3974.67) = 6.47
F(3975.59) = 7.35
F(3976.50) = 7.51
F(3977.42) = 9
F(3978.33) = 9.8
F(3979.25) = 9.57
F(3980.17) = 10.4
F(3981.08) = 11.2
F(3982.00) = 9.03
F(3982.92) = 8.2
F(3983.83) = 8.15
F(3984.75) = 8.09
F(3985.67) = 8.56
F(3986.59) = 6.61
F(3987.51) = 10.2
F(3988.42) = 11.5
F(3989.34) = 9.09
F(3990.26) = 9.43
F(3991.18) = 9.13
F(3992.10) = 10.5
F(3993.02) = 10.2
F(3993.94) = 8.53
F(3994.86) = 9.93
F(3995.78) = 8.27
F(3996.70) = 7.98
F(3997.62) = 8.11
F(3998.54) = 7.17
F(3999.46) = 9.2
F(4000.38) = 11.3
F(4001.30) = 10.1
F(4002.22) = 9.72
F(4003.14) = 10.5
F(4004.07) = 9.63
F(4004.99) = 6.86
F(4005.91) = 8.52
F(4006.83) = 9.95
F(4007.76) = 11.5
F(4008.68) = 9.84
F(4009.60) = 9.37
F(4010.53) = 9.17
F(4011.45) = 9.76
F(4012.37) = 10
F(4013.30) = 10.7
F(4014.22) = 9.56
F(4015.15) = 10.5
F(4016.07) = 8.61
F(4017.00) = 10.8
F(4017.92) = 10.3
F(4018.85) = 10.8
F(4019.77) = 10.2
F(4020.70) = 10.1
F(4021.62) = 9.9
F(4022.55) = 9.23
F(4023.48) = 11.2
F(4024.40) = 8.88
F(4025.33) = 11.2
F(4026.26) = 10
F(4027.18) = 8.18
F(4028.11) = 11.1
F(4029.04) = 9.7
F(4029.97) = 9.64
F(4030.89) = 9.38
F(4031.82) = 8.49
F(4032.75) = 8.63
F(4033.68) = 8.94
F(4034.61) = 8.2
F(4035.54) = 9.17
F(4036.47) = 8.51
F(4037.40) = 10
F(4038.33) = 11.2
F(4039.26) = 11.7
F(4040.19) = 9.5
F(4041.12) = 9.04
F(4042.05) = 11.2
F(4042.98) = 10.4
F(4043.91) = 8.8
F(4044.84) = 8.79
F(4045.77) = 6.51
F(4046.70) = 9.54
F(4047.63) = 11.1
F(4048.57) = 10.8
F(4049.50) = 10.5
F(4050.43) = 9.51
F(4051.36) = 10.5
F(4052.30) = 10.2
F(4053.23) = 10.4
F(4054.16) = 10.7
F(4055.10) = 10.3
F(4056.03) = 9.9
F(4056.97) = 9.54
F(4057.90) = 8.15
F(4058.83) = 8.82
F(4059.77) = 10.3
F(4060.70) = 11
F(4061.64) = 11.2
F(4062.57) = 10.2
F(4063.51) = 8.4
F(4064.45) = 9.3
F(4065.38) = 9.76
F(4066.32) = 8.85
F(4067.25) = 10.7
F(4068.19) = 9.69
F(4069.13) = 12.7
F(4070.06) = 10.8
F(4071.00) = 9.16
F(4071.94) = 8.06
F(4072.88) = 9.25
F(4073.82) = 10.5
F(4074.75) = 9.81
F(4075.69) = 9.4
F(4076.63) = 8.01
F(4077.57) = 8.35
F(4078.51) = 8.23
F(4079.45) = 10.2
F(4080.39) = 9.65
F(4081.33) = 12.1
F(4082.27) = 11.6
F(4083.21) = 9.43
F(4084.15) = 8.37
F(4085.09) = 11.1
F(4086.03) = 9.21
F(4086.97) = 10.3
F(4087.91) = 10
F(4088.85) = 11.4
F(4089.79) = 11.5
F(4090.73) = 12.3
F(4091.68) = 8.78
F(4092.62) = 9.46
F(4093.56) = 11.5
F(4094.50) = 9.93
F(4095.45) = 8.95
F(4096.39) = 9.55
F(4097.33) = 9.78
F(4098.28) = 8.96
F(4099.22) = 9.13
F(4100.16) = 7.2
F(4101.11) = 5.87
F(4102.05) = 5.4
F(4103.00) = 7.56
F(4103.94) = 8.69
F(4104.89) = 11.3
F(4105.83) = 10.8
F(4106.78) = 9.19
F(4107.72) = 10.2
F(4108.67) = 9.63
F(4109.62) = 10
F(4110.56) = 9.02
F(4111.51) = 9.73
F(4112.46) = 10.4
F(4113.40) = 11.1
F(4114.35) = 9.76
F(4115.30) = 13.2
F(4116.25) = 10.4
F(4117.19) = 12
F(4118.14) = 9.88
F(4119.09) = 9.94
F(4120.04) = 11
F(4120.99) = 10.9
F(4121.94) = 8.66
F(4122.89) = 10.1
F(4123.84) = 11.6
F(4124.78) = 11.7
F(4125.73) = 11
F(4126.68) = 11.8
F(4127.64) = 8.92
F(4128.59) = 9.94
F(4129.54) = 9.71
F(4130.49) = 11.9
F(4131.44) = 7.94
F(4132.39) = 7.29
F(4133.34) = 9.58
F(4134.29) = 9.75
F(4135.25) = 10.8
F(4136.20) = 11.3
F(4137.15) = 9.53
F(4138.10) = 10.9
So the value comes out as 1.4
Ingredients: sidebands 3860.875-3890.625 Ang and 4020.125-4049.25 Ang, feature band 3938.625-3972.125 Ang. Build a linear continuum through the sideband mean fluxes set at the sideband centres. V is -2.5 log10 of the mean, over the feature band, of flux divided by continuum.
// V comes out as 0.39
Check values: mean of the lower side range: 7.53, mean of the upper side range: 9.65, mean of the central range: 5.97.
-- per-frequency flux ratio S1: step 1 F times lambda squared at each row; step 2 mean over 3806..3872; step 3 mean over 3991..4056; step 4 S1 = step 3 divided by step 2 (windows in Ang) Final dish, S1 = 1.49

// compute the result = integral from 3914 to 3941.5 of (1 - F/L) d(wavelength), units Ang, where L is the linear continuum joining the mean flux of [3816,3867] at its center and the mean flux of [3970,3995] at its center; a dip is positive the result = 7.5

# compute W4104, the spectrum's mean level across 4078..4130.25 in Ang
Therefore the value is 9.97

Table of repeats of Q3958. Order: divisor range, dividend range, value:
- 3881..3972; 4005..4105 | 1.59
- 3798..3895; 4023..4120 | 1.50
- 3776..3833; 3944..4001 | 1.07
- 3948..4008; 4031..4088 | 1.31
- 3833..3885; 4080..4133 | 1.54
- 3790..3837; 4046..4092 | 1.60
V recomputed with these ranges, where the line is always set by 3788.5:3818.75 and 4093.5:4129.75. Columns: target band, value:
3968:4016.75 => 0.07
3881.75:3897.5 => 0.14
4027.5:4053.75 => -0.04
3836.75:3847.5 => 0.16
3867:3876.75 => 0.04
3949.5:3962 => 0.14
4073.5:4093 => -0.04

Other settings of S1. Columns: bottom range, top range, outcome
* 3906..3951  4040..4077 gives 1.63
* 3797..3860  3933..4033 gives 1.20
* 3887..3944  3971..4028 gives 1.45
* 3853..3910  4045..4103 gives 1.42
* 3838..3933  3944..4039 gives 1.20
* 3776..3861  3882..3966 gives 0.97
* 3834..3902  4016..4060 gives 1.44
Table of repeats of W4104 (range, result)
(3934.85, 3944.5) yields 4.72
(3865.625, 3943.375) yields 6.95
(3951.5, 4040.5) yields 8.48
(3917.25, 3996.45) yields 6.59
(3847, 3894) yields 7.48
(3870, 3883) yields 7.82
